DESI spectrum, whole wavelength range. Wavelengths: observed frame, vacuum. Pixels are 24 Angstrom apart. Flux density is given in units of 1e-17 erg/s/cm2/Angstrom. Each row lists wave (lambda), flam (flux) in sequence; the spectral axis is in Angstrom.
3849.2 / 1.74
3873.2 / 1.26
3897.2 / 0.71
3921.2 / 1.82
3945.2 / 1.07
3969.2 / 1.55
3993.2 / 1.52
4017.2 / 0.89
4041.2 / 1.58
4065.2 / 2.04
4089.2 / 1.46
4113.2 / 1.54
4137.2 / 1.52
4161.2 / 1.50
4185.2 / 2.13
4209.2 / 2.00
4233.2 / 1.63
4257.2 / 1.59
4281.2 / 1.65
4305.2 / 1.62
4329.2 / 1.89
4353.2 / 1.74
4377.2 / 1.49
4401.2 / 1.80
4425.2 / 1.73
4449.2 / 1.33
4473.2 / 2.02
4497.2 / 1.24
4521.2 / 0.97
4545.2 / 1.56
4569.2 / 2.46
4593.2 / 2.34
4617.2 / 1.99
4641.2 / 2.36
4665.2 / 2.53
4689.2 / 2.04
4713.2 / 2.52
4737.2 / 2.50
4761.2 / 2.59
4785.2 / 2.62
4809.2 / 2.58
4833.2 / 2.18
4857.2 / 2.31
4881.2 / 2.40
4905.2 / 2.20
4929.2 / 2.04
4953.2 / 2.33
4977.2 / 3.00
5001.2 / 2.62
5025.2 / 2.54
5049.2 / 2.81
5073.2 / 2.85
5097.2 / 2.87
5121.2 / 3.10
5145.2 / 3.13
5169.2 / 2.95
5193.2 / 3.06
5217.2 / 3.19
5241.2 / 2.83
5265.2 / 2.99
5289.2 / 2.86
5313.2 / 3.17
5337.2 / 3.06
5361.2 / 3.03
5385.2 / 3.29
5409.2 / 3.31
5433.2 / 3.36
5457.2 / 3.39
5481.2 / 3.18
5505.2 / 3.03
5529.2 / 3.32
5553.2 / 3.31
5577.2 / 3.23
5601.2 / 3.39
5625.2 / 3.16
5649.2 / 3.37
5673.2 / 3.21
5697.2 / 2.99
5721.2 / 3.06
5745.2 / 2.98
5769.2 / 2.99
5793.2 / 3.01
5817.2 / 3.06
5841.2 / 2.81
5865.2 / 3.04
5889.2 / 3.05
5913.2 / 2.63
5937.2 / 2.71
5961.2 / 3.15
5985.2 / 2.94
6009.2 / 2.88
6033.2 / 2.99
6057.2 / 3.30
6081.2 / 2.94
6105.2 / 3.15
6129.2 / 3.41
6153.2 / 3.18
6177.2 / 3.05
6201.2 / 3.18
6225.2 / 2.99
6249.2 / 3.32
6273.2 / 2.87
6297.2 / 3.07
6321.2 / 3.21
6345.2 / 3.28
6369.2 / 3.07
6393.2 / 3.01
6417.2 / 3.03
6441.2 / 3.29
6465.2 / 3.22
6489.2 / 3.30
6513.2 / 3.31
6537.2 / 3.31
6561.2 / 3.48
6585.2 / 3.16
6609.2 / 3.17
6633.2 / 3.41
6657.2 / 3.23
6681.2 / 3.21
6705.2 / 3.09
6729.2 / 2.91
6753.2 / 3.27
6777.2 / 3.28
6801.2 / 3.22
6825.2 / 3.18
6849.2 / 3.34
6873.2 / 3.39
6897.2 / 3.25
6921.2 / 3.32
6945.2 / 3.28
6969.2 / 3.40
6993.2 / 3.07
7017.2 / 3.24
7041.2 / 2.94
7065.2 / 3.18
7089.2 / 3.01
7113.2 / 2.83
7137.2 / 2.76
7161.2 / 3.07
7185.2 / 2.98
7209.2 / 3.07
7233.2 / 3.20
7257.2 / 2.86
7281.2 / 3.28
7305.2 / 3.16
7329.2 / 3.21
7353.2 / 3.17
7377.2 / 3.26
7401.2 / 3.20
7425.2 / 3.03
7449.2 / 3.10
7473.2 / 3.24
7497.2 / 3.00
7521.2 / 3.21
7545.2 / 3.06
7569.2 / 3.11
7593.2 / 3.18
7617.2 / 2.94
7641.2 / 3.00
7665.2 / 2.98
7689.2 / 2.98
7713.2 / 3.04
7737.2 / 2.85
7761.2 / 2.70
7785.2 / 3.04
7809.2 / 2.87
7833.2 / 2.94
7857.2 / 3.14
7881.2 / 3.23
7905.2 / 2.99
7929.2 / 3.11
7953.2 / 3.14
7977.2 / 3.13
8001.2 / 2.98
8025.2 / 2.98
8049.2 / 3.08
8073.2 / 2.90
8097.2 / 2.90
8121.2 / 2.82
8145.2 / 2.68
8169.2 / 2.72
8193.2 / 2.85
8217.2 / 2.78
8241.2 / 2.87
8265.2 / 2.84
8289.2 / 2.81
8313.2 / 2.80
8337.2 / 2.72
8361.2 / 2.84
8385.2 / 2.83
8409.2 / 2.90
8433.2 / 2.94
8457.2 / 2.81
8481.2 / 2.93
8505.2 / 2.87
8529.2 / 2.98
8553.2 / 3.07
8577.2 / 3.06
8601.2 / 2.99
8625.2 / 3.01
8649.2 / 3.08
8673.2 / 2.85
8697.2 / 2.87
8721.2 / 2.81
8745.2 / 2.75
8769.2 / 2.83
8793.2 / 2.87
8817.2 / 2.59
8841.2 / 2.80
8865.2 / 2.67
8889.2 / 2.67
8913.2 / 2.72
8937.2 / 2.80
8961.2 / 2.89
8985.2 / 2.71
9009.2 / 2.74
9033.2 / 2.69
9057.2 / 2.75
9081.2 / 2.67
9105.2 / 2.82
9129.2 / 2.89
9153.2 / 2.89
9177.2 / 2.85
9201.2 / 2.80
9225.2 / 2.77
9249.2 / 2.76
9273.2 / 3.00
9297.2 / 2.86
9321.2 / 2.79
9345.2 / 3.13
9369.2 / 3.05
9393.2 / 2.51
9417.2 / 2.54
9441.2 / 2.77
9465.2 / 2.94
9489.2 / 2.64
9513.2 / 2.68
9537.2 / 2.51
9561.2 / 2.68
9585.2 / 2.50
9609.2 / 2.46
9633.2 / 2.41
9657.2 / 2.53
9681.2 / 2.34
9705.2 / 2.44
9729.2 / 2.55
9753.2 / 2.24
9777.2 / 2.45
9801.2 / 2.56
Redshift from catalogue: 0.142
